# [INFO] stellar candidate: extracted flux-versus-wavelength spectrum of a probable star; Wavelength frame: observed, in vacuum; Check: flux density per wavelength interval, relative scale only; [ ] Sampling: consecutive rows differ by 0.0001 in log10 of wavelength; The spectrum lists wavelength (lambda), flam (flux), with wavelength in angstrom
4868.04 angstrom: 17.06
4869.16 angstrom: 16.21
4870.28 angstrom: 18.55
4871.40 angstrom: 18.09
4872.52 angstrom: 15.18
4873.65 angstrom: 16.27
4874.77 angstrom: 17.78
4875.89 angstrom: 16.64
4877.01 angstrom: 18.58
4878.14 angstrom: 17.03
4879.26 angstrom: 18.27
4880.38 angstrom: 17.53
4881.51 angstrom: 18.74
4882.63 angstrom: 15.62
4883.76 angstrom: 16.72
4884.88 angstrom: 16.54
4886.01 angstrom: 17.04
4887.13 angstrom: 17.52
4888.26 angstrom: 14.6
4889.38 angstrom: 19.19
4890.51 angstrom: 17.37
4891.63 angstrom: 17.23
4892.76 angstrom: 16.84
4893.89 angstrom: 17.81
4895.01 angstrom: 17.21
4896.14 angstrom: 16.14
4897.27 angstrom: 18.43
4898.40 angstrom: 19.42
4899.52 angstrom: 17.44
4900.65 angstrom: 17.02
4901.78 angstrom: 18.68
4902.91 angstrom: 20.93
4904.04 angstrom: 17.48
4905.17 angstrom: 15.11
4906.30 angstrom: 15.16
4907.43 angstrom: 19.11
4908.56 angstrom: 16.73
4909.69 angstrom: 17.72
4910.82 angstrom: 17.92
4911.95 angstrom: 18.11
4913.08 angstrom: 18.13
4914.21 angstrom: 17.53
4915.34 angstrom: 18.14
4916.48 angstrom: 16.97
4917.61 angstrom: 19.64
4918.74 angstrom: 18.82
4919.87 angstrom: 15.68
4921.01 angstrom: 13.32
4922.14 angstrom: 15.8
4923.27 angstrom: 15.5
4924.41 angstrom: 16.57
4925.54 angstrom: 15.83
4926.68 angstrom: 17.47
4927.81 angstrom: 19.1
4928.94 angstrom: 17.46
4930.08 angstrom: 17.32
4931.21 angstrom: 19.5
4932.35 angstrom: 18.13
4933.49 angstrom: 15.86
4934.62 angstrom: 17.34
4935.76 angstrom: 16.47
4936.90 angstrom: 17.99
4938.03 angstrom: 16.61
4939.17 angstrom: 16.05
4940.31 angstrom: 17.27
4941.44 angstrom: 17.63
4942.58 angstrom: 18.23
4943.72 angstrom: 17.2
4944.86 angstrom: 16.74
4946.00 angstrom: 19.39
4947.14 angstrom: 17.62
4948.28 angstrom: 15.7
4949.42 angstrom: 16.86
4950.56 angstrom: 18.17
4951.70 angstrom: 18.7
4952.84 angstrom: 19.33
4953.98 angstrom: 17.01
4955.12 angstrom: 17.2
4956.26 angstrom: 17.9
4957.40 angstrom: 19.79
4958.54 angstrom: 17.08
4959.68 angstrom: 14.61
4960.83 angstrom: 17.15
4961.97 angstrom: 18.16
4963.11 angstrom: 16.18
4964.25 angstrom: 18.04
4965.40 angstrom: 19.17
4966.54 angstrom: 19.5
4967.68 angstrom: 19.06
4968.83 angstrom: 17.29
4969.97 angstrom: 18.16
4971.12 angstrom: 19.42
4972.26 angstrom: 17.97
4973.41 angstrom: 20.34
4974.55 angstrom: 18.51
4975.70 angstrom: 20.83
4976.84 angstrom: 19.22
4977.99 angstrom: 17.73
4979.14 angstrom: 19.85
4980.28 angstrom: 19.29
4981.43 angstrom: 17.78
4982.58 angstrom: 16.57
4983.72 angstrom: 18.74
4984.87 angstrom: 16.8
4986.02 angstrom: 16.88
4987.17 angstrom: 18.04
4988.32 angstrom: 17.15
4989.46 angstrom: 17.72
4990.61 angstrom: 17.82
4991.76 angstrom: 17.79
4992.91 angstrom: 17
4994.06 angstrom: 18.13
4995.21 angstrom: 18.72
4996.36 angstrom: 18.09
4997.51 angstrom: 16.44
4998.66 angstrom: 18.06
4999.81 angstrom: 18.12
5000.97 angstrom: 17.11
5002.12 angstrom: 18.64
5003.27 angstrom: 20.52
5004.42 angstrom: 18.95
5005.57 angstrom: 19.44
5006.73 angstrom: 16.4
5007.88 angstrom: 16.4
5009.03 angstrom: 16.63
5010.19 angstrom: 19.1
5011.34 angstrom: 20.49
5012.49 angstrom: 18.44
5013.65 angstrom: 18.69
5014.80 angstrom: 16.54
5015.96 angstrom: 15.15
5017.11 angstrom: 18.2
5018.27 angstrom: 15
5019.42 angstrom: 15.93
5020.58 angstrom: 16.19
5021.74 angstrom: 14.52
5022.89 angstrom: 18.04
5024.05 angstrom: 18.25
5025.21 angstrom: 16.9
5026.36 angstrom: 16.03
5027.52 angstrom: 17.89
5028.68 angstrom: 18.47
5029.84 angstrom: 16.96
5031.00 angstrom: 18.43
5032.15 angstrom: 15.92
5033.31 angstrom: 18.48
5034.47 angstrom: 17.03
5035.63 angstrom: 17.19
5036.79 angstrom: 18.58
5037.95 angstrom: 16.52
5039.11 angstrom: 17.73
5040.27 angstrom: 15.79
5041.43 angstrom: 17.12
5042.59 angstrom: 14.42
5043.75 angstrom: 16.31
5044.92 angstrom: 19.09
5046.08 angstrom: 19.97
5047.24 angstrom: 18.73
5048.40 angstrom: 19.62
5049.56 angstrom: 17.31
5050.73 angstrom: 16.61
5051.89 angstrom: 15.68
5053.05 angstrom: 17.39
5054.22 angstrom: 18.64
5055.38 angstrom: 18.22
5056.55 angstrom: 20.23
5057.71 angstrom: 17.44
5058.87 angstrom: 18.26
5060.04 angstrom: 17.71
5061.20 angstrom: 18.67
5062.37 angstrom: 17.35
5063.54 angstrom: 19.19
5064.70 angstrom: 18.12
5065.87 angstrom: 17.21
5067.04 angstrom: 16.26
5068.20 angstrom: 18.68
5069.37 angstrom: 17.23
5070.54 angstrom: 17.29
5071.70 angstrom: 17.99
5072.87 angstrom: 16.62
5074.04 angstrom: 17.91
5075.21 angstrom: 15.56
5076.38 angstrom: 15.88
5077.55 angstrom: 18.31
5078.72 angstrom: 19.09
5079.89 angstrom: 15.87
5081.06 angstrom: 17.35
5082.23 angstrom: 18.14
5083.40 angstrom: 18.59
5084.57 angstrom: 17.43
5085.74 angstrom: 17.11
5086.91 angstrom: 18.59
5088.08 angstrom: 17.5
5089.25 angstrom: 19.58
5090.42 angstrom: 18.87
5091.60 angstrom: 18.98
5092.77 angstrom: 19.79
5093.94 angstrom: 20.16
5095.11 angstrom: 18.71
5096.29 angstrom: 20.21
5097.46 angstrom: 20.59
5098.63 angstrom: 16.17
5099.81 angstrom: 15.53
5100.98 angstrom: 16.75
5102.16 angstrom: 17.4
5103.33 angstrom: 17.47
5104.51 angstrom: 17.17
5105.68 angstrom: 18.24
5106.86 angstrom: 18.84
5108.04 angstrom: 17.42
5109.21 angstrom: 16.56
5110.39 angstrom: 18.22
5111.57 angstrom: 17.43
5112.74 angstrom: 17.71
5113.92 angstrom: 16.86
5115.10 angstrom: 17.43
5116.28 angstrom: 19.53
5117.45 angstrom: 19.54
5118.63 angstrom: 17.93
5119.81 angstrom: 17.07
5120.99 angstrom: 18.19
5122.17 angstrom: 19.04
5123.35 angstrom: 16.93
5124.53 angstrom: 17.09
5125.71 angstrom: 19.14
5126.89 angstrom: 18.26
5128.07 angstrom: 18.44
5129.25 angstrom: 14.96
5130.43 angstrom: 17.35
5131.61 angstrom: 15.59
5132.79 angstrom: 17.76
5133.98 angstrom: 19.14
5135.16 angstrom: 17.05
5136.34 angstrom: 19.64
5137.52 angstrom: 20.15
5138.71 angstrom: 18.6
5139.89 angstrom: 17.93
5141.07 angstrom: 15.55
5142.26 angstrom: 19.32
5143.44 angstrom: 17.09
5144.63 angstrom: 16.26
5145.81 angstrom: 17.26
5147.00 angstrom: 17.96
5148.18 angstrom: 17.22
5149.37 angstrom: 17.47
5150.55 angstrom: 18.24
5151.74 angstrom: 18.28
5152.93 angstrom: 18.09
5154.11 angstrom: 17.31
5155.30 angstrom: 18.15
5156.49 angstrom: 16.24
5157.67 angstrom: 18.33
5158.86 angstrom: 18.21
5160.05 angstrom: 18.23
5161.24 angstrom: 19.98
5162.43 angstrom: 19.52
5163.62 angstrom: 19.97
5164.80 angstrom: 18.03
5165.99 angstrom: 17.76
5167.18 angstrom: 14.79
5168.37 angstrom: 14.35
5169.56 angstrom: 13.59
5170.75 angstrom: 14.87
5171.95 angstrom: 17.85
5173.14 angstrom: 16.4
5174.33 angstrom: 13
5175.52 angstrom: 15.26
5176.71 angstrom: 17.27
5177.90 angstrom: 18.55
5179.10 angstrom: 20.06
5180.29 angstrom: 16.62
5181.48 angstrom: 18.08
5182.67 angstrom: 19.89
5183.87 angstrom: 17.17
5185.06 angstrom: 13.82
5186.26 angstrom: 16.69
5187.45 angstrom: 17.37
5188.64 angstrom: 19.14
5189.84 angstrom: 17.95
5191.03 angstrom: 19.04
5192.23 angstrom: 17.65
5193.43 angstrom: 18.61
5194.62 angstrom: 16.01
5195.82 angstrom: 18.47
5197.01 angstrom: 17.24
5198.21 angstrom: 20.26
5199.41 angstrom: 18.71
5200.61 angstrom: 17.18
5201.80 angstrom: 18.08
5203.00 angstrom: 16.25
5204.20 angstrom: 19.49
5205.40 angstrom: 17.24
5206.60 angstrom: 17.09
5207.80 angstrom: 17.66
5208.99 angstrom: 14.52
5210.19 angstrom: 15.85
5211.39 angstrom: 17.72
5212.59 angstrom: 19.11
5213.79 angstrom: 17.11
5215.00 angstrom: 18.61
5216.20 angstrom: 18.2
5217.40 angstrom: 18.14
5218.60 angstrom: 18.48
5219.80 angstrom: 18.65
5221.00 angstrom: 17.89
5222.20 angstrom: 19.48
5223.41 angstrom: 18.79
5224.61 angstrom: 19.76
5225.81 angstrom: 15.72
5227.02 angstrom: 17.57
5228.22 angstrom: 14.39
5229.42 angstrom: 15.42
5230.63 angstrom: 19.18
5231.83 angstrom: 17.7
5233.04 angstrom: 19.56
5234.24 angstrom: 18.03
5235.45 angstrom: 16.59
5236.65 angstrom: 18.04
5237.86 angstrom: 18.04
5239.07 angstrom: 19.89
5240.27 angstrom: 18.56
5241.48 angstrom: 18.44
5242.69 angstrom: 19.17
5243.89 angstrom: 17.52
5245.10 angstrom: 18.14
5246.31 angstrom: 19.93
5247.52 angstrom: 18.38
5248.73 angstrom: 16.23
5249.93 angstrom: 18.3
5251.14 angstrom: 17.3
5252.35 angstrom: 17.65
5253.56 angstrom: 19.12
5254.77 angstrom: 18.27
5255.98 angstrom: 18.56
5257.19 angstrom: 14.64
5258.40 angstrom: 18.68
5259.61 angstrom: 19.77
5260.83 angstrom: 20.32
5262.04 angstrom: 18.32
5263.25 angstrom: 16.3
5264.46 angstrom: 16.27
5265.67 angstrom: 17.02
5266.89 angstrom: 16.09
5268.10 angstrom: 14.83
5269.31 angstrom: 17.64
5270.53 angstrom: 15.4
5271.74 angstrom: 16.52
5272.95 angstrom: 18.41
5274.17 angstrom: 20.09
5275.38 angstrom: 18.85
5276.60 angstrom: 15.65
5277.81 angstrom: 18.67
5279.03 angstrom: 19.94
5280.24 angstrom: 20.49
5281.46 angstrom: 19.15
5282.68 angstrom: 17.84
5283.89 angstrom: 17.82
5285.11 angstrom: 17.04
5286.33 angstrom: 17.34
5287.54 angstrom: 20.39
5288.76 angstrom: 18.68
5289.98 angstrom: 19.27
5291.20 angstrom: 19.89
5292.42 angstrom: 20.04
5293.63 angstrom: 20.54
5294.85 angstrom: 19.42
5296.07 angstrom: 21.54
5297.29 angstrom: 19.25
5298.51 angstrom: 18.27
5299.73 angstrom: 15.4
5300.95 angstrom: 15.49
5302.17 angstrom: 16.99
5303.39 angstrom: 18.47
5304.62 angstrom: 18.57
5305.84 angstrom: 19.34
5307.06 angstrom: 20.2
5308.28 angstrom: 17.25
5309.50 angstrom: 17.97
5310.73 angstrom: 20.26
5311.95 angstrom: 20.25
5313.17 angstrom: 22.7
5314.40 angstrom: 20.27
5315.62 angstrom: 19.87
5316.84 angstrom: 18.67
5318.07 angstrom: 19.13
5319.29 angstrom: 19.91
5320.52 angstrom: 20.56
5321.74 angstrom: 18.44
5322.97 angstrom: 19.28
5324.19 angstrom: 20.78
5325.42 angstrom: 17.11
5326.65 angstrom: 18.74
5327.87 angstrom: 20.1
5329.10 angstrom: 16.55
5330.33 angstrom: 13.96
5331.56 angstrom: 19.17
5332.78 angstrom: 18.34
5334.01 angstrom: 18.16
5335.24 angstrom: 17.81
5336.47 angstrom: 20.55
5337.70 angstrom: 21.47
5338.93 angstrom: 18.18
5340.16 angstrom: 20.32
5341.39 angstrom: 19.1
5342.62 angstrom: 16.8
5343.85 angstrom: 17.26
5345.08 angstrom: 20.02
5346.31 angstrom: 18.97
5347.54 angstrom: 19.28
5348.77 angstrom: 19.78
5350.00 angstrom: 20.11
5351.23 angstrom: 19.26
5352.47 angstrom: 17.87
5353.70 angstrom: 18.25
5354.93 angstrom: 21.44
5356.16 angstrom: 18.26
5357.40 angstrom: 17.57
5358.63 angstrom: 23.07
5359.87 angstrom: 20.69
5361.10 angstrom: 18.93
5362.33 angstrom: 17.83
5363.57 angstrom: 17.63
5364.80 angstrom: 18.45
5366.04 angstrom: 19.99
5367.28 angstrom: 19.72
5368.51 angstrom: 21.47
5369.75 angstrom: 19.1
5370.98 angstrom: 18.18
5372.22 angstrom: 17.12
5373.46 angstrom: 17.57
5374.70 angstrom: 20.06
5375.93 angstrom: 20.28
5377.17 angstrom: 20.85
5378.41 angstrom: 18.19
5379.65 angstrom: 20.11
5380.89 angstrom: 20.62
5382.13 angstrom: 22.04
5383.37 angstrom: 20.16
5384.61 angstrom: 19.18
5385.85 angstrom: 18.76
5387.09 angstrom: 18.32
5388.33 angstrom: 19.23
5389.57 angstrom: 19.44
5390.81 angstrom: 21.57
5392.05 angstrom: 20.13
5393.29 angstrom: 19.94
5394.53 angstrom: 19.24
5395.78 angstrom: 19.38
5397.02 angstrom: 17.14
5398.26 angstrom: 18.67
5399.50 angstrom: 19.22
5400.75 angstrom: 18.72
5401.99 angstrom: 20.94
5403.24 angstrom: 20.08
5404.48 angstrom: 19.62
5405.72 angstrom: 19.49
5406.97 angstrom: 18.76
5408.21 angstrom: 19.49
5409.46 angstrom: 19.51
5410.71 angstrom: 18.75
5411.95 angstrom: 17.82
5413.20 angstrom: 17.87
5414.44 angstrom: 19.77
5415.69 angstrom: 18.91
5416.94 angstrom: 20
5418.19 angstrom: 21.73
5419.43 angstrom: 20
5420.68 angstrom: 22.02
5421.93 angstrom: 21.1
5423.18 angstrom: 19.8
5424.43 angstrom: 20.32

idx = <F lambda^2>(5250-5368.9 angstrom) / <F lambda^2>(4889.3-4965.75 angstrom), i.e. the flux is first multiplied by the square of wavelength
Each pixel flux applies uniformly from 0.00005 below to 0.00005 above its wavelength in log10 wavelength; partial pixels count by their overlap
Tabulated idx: 1.2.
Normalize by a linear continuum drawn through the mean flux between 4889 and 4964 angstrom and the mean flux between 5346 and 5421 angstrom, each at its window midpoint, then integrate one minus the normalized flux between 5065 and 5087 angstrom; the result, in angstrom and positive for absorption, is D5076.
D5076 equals 0.8 angstrom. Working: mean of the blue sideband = 17.4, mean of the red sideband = 19.4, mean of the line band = 17.4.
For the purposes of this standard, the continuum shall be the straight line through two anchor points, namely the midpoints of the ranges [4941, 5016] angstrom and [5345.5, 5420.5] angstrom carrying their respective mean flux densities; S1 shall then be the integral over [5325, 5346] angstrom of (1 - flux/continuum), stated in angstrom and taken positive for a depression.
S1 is 0.9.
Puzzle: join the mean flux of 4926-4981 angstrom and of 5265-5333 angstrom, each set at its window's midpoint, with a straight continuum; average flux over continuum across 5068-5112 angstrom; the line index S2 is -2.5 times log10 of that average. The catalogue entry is 0.02 mag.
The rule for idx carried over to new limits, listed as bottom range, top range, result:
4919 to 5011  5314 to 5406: 1.26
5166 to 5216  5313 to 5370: 1.18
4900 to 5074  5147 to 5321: 1.12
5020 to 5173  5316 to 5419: 1.21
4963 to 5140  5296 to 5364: 1.18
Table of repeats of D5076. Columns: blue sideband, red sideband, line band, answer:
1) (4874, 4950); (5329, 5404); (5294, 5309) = 0.44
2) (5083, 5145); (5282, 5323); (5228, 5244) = 0.56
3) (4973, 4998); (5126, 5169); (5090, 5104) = -0.39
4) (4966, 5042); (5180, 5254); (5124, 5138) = -0.03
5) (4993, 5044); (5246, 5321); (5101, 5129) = -0.09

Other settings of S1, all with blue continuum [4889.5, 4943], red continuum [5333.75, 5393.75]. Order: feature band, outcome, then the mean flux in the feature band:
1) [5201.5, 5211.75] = 0.89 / 17.1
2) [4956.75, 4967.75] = -0.15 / 17.8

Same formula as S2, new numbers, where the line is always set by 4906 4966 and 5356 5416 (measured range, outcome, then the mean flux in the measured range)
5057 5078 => 0.03 mag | 17.6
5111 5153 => 0.03 mag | 17.8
